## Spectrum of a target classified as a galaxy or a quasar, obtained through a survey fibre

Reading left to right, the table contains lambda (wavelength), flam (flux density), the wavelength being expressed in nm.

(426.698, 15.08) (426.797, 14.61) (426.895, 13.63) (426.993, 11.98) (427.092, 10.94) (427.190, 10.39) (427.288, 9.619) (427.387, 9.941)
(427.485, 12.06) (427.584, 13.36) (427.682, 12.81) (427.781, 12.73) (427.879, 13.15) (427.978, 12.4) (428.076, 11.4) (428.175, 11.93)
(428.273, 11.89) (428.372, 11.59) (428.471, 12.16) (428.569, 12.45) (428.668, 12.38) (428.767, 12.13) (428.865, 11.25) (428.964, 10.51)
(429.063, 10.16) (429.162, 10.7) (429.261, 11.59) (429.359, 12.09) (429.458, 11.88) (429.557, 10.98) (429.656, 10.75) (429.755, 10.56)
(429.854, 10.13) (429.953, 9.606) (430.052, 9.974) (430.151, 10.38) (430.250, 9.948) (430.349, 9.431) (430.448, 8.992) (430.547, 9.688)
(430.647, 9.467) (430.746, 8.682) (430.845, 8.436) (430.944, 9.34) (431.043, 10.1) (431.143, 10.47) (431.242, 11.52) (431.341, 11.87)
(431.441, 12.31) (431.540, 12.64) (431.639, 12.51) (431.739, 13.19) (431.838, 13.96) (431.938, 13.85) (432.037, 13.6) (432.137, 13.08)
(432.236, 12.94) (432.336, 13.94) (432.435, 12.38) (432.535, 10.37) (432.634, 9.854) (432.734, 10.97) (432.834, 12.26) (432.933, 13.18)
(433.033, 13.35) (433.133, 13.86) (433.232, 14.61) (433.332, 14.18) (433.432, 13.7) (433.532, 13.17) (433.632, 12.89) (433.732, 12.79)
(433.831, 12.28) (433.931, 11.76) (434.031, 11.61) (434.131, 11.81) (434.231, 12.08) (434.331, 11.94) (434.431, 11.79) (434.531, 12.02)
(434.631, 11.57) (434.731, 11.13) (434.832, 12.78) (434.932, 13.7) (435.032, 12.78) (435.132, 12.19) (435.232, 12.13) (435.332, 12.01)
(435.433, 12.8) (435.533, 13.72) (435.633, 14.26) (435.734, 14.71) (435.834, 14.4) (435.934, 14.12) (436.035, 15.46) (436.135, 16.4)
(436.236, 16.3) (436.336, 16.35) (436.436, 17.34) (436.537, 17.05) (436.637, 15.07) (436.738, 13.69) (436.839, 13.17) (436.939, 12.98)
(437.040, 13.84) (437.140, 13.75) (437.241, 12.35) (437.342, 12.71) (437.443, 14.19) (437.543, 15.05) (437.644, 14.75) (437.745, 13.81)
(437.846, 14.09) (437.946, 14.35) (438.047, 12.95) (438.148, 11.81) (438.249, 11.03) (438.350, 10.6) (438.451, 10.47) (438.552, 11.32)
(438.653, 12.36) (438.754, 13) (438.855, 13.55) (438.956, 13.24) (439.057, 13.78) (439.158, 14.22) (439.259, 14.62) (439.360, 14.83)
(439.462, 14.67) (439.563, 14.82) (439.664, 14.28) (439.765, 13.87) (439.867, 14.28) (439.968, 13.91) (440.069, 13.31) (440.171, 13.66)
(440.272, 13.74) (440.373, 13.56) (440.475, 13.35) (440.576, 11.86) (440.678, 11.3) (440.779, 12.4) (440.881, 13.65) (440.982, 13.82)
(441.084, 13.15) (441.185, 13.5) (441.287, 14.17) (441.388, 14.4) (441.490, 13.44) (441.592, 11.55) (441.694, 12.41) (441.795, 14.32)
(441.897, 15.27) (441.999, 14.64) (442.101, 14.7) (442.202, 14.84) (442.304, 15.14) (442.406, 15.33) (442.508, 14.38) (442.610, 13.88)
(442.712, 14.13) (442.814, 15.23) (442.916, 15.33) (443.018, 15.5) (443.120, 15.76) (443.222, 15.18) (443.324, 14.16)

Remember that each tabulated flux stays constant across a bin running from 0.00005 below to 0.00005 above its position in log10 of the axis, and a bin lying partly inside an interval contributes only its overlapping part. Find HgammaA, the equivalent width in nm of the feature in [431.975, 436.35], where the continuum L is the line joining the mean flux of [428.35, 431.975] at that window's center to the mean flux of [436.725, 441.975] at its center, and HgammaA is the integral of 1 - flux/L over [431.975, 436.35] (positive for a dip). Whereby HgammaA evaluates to -0.35 nm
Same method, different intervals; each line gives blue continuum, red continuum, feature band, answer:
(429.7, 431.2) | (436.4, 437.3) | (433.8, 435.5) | 0.07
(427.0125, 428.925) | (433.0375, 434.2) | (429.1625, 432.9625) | 0.38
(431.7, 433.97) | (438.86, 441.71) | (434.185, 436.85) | -0.12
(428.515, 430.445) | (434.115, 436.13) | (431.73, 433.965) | -0.14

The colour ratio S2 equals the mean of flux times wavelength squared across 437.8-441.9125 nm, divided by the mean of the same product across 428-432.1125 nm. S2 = 1.2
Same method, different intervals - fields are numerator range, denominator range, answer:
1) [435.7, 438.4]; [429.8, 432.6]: 1.30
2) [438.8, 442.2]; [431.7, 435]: 1.12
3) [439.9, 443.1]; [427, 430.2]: 1.30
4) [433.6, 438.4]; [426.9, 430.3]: 1.22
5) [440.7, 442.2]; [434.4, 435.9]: 1.10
